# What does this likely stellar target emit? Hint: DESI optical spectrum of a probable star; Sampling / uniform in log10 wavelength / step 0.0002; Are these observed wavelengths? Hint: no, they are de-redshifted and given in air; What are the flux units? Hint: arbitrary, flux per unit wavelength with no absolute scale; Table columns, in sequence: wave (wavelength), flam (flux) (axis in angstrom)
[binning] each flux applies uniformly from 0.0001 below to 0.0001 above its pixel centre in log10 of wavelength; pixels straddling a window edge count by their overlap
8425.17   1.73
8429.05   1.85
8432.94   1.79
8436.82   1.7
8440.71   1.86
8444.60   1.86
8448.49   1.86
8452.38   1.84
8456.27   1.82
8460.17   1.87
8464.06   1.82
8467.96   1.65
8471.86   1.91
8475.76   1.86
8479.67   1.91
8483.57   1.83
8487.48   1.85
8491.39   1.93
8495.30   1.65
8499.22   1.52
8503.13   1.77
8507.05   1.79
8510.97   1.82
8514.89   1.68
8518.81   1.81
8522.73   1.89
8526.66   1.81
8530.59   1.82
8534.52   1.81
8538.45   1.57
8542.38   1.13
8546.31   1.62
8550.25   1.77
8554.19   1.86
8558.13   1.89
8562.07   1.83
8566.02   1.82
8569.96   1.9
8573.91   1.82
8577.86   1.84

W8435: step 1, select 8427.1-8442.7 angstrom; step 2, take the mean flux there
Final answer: 1.8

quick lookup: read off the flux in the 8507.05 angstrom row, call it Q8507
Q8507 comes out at 1.79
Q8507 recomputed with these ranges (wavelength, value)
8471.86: 1.91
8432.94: 1.79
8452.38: 1.84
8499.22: 1.52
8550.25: 1.77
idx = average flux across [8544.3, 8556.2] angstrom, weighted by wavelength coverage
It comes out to 1.75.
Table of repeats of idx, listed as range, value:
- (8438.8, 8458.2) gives 1.85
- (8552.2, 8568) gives 1.85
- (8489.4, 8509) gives 1.73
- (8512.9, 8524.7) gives 1.79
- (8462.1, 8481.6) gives 1.83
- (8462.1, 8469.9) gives 1.74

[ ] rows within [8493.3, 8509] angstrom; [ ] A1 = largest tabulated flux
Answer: 1.79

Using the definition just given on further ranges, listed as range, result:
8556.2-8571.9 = 1.9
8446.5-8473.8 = 1.91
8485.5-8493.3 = 1.93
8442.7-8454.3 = 1.86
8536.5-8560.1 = 1.89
